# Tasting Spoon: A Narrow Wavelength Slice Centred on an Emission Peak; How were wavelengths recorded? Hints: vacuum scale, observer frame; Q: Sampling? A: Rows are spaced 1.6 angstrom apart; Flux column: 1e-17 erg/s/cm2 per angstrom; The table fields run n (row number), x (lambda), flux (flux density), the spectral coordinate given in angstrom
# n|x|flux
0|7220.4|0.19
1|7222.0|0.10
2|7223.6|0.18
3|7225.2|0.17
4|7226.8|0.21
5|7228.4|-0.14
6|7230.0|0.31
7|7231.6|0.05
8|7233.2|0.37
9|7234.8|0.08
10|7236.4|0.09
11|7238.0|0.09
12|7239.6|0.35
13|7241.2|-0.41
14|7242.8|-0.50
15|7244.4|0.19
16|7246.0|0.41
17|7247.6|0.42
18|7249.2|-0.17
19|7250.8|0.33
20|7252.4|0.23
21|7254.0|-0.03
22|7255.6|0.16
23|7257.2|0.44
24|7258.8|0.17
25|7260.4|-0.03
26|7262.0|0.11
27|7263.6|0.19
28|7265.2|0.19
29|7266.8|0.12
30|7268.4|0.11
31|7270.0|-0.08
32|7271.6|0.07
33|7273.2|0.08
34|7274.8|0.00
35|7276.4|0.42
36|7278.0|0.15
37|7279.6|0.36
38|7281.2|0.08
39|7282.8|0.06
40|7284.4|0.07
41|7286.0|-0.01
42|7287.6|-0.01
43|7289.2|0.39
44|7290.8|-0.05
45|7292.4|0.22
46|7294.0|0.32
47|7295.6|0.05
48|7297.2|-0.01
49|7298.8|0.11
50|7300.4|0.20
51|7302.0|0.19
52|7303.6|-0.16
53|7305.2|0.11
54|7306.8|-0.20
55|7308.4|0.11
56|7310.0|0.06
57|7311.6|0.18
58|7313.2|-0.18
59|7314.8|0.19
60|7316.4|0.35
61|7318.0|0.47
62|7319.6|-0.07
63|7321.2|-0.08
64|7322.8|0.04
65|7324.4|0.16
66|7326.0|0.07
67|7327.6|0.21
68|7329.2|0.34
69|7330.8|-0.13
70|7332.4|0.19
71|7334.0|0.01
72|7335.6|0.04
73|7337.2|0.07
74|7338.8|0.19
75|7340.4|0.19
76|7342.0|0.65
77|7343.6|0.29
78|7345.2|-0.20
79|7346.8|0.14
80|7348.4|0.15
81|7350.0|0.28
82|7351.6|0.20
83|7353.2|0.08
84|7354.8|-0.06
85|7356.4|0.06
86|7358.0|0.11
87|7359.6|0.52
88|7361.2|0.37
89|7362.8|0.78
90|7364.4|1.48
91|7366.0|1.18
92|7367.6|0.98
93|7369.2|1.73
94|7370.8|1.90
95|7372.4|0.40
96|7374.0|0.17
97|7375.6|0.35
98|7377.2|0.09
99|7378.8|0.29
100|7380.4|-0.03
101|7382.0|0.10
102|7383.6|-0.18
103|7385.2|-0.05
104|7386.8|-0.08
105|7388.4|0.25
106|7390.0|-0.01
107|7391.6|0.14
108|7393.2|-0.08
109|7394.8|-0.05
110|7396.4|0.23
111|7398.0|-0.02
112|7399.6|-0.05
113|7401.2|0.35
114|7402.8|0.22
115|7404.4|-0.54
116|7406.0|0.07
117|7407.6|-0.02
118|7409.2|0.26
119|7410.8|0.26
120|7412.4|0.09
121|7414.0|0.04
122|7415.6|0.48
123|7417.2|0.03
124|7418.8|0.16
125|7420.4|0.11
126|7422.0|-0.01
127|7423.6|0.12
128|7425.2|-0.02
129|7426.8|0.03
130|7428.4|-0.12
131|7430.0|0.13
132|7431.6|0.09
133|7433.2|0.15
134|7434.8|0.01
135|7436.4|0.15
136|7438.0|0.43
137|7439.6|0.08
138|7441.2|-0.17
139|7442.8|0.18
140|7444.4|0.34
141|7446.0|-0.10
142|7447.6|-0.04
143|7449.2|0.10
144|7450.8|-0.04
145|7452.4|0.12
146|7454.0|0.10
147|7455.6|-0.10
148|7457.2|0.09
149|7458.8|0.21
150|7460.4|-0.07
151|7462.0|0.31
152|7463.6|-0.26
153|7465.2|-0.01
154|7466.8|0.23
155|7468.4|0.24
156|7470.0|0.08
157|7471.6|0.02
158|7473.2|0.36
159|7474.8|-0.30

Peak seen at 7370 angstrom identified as [O II] 3727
